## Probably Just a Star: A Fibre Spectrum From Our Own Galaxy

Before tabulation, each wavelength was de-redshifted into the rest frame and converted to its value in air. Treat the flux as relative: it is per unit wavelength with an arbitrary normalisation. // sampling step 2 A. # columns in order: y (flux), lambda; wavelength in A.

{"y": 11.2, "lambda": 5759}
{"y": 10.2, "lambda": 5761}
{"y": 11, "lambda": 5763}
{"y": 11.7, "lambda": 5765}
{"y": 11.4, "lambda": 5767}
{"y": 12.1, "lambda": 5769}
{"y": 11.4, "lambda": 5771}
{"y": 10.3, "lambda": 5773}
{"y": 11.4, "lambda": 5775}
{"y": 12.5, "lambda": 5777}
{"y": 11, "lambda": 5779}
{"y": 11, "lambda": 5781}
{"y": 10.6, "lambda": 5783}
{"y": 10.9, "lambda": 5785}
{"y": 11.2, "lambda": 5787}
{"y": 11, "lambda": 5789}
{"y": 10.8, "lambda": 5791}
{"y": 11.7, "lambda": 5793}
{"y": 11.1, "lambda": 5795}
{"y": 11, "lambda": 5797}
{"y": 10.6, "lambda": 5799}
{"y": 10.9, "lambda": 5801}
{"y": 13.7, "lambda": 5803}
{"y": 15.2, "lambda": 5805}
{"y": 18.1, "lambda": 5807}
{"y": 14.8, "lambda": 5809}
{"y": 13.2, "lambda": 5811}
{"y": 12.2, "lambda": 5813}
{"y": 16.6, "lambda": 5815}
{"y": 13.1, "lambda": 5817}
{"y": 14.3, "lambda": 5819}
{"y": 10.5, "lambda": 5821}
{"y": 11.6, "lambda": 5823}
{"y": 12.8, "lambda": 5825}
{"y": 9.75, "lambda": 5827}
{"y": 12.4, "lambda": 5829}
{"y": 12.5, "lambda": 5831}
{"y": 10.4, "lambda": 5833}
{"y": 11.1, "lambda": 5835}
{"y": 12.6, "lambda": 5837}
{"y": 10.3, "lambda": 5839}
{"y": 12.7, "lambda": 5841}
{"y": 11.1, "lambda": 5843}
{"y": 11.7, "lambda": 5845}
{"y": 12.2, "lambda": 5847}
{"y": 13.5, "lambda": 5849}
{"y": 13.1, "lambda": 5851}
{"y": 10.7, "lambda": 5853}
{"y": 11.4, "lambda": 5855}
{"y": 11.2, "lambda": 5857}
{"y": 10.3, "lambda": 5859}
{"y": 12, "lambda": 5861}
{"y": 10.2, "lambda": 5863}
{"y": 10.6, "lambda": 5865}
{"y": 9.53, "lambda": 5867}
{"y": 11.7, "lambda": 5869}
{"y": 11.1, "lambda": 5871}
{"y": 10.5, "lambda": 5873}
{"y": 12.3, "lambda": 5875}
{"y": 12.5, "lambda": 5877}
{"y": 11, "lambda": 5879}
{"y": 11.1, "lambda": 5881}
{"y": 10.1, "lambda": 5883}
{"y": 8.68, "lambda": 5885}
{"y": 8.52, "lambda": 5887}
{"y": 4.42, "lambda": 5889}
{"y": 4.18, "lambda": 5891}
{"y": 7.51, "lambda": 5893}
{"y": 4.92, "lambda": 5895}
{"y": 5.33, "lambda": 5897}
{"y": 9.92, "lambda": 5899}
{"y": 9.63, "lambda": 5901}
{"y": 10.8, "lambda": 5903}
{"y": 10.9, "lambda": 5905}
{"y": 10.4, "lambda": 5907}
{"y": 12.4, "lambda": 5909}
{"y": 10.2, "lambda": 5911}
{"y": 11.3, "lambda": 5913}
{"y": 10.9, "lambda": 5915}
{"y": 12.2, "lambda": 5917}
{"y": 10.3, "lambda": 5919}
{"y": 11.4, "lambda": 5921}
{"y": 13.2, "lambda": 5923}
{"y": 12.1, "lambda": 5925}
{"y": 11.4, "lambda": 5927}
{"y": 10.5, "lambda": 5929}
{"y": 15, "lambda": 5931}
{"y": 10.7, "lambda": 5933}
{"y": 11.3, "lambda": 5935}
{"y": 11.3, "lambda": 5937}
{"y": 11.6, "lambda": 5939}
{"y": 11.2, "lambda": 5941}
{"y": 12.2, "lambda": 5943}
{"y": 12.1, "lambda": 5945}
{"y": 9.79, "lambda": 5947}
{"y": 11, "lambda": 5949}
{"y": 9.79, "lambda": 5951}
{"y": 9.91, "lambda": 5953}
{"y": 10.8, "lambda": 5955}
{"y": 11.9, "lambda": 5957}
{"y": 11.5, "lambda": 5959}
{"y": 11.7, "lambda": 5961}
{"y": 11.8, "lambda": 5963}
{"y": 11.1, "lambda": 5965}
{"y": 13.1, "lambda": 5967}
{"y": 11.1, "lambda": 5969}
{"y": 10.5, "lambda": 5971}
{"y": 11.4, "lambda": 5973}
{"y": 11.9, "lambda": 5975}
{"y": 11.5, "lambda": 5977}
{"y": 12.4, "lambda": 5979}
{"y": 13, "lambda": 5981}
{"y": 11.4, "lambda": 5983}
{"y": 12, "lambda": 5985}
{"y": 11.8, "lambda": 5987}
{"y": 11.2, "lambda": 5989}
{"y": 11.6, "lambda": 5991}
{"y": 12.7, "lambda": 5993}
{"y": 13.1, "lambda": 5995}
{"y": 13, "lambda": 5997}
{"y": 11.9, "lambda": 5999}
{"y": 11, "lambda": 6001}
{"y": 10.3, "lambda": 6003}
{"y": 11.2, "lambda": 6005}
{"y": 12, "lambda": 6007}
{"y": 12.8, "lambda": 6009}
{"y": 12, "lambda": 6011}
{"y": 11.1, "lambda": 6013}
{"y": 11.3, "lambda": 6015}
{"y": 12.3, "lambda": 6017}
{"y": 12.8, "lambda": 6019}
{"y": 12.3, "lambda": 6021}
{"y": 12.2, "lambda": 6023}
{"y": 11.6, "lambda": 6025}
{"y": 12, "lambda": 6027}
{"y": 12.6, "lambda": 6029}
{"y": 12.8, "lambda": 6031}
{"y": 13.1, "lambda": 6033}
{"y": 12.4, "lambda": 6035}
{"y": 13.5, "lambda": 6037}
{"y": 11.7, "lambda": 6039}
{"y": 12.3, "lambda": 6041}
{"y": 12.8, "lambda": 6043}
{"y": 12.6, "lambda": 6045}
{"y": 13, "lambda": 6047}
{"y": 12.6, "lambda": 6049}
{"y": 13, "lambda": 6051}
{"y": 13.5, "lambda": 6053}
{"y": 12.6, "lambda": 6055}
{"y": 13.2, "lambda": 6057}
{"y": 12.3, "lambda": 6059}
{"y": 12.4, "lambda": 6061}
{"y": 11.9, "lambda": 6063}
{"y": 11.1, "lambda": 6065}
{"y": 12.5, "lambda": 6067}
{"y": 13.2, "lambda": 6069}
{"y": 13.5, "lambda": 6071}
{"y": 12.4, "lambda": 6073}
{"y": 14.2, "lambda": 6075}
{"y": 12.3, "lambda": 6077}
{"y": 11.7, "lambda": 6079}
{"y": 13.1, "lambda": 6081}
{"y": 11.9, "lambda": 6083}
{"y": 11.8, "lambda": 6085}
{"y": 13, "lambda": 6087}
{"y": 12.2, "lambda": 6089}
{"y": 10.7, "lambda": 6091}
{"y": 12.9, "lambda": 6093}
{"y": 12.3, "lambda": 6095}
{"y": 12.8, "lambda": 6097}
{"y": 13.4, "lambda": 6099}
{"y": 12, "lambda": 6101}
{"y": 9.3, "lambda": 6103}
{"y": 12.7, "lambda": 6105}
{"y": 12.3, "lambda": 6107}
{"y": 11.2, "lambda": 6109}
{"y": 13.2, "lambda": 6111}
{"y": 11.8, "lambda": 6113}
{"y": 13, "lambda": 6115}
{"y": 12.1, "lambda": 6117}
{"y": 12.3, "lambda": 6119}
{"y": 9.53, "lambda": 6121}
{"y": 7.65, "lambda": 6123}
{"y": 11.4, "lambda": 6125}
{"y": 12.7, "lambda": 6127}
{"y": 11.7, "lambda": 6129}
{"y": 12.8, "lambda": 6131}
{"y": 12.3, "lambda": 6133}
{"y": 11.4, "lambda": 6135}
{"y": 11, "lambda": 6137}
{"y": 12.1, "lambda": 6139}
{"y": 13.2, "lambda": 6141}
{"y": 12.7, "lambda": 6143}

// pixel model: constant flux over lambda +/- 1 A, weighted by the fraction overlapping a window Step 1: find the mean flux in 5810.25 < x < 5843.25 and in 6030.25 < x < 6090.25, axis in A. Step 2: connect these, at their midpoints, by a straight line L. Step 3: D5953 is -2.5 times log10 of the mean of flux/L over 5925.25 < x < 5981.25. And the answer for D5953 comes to 0.09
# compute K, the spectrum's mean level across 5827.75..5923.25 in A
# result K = 10.5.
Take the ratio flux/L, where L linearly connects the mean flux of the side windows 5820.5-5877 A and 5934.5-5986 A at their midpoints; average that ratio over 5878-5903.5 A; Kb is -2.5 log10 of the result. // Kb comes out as 0.37 mag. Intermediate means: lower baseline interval 11.4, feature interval 8.11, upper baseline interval 11.4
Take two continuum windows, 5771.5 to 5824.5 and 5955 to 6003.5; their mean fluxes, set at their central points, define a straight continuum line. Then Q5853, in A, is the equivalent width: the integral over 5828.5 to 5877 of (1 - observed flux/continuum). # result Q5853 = 2.6 A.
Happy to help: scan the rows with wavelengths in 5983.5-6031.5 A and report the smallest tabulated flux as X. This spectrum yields 10.3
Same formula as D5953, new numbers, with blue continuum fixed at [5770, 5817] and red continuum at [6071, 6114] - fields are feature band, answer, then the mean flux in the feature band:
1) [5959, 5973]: 0.07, 11.5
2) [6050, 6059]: -0.06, 13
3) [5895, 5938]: 0.13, 10.9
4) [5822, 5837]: 0.06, 11.6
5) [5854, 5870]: 0.13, 10.9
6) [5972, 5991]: 0.04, 11.8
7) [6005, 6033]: 0.01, 12.1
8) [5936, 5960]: 0.11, 11.1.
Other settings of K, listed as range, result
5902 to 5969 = 11.4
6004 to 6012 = 12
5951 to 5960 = 10.9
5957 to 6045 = 12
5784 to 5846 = 12.3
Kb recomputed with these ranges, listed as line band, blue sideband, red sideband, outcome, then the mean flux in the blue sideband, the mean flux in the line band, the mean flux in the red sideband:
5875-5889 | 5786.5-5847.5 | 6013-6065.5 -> 0.22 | 12.3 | 10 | 12.4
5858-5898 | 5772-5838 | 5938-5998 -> 0.27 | 12.1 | 9.32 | 11.6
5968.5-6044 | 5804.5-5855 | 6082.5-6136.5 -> 0.01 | 12.6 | 12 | 11.9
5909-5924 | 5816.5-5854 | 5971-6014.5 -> 0.04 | 11.9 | 11.4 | 11.8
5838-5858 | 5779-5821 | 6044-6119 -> 0.06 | 12.5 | 11.8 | 12.4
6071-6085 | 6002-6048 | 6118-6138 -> -0.08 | 12.2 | 12.6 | 11.3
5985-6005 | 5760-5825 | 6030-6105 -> 0.05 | 12.1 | 11.8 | 12.5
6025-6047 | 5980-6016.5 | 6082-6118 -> -0.05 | 11.9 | 12.6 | 12.1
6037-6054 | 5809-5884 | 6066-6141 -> -0.06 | 11.8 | 12.7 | 12.1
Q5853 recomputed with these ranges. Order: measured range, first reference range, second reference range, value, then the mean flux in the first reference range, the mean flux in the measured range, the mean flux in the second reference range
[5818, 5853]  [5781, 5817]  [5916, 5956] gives 1.0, 12.5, 11.9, 11.4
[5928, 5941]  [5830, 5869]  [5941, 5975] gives -0.5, 11.4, 11.7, 11.2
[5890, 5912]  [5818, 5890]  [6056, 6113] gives 5.1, 11.1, 8.74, 12.3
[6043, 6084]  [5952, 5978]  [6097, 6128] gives -3.8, 11.4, 12.7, 11.7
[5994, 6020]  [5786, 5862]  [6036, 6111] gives 1.0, 12.2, 11.9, 12.4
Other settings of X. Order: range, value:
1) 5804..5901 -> 4.18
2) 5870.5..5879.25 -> 10.5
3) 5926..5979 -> 9.79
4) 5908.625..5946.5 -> 10.2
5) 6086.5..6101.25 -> 10.7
